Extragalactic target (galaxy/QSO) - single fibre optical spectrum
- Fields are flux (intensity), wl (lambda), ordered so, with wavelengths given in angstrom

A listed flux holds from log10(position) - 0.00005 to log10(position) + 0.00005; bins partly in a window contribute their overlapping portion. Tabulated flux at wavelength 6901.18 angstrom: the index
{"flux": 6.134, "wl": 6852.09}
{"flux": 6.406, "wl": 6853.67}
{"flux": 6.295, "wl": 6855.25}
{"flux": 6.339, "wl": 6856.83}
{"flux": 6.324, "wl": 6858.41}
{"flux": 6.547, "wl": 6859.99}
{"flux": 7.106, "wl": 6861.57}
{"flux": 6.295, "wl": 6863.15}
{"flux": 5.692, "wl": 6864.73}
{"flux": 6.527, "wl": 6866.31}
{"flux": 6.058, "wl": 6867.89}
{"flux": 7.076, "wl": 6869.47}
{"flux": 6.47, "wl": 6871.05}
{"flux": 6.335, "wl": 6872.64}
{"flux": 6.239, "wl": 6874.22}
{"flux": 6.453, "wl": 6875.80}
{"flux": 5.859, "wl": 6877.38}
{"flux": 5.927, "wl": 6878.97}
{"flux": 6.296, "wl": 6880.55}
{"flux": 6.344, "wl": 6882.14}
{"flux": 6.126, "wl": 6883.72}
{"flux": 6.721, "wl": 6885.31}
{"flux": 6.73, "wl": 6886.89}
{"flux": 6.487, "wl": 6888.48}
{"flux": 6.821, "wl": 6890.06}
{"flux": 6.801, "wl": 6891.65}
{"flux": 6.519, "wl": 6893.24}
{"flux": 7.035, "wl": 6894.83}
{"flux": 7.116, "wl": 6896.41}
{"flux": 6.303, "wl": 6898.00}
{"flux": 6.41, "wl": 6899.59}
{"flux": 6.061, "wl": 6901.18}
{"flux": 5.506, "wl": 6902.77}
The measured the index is 6.061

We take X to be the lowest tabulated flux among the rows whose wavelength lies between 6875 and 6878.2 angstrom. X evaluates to 5.859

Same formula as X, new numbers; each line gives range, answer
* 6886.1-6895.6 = 6.487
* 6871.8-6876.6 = 6.239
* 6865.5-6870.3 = 6.058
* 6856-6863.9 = 6.295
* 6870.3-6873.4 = 6.335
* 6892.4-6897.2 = 6.519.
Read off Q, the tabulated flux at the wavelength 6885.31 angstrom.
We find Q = 6.721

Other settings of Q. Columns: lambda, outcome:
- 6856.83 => 6.339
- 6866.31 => 6.527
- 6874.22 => 6.239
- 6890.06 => 6.821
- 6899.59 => 6.41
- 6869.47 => 7.076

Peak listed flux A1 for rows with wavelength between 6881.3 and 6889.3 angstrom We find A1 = 6.73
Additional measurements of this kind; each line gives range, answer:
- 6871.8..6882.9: 6.453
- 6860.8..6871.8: 7.106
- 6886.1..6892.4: 6.821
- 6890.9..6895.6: 7.035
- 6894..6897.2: 7.116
